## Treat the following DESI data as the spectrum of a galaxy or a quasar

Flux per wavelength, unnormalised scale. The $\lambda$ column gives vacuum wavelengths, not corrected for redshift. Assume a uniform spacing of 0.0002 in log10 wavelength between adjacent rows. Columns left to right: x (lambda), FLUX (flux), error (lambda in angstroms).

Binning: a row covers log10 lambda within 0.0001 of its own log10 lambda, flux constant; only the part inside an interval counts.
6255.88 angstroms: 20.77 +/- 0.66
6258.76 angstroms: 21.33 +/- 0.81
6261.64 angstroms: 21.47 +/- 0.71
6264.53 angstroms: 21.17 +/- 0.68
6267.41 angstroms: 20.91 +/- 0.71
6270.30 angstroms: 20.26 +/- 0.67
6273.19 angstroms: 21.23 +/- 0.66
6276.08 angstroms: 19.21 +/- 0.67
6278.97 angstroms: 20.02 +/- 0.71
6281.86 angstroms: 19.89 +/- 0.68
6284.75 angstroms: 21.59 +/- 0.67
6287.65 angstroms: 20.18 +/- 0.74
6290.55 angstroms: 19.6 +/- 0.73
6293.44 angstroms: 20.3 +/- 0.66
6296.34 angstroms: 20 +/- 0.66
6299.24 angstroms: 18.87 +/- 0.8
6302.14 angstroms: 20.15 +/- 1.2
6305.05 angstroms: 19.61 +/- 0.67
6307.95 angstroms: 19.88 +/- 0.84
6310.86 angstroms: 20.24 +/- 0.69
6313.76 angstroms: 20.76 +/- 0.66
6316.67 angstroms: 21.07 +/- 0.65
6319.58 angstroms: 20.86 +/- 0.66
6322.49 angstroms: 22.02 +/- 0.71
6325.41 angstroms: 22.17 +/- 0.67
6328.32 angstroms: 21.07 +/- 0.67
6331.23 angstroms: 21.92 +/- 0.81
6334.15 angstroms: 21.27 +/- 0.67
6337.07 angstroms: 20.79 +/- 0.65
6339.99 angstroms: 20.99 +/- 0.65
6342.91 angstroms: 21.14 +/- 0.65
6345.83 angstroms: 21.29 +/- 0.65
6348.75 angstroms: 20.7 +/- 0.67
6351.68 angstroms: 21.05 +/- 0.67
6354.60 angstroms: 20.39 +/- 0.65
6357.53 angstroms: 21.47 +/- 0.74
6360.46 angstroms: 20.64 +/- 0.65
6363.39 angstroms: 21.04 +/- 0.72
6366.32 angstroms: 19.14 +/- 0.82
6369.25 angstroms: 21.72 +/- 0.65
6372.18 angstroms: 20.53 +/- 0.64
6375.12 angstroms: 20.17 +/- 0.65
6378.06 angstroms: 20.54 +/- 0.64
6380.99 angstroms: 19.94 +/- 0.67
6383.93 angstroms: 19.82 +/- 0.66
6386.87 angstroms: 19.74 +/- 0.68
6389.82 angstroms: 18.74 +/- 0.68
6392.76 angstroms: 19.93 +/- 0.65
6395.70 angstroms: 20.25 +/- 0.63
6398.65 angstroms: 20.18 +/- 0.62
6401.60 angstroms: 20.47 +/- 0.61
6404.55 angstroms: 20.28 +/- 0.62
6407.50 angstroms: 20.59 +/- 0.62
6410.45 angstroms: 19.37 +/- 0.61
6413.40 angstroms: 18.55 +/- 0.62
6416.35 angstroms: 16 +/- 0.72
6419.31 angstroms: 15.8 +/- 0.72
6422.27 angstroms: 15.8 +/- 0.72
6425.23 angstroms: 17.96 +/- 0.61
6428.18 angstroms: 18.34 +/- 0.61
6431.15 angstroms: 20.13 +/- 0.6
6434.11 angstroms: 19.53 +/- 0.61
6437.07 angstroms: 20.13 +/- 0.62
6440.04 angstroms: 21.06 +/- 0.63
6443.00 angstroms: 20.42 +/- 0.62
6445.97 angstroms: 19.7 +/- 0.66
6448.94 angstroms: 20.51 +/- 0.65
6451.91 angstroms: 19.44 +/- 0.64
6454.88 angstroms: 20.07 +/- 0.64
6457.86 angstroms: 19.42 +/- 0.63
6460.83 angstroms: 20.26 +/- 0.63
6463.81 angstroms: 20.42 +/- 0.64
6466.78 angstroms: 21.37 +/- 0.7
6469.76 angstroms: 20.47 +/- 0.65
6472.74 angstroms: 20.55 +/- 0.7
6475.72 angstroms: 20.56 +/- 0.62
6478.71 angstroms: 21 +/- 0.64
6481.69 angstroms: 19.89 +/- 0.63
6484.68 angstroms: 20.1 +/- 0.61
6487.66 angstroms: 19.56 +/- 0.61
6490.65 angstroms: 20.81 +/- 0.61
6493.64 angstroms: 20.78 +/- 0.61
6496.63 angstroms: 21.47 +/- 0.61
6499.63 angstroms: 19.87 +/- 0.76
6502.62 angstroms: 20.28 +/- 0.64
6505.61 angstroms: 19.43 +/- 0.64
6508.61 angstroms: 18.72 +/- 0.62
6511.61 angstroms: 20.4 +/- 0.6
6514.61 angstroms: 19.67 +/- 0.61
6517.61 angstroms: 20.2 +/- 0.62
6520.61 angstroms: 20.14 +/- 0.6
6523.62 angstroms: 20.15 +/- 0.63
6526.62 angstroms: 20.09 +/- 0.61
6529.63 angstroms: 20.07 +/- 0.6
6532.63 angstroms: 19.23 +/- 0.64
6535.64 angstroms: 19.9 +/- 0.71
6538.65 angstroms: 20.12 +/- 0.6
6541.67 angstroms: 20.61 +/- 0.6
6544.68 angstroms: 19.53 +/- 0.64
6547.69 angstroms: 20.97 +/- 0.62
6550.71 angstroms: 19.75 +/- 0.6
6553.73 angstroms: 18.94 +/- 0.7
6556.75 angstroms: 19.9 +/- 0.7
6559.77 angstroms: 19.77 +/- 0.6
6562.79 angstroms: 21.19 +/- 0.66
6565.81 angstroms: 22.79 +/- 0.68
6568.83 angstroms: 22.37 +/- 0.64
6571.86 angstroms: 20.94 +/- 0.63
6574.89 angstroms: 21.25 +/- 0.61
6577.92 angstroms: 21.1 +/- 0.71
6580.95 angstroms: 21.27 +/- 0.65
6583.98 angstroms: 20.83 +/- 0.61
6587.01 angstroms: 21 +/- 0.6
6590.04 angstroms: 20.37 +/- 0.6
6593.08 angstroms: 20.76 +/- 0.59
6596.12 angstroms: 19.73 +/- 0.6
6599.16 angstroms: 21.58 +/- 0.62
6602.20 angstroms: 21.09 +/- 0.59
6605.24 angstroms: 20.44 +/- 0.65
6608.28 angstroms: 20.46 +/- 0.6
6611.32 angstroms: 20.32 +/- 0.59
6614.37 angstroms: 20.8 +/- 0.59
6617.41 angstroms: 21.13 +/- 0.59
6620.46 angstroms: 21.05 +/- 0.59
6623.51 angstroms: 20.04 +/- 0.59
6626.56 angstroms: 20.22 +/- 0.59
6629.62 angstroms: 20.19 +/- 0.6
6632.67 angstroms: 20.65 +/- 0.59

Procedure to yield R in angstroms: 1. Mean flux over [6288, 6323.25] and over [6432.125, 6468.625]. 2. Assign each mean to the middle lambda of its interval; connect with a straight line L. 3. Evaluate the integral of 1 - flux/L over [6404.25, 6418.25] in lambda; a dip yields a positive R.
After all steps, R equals 1.0 angstroms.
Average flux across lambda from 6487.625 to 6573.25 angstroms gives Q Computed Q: 20.3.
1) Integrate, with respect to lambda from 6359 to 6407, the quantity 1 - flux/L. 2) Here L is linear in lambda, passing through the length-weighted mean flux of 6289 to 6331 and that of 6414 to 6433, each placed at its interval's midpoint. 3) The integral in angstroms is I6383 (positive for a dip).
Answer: -4.3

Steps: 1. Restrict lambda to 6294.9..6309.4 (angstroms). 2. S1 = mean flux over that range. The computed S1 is 19.7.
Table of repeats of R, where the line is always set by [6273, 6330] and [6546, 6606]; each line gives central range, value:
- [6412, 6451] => 3.5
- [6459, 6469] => 0.0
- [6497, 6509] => 0.5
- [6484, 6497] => 0.1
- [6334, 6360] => -0.6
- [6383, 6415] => 1.2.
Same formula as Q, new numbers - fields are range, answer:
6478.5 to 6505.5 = 20.3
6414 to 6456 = 18.9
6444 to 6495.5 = 20.3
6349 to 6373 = 20.8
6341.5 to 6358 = 21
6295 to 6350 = 20.8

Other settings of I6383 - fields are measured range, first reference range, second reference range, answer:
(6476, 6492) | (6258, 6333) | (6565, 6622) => 0.43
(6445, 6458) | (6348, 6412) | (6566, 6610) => 0.42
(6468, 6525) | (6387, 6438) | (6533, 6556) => -1.89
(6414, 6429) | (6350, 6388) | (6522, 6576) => 2.68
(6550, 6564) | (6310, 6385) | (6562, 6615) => 0.74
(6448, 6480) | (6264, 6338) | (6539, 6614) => 0.44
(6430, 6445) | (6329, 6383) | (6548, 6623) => 0.41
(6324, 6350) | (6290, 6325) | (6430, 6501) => -1.17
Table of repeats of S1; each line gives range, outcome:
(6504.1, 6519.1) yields 19.7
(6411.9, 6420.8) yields 16.8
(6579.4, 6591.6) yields 20.9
